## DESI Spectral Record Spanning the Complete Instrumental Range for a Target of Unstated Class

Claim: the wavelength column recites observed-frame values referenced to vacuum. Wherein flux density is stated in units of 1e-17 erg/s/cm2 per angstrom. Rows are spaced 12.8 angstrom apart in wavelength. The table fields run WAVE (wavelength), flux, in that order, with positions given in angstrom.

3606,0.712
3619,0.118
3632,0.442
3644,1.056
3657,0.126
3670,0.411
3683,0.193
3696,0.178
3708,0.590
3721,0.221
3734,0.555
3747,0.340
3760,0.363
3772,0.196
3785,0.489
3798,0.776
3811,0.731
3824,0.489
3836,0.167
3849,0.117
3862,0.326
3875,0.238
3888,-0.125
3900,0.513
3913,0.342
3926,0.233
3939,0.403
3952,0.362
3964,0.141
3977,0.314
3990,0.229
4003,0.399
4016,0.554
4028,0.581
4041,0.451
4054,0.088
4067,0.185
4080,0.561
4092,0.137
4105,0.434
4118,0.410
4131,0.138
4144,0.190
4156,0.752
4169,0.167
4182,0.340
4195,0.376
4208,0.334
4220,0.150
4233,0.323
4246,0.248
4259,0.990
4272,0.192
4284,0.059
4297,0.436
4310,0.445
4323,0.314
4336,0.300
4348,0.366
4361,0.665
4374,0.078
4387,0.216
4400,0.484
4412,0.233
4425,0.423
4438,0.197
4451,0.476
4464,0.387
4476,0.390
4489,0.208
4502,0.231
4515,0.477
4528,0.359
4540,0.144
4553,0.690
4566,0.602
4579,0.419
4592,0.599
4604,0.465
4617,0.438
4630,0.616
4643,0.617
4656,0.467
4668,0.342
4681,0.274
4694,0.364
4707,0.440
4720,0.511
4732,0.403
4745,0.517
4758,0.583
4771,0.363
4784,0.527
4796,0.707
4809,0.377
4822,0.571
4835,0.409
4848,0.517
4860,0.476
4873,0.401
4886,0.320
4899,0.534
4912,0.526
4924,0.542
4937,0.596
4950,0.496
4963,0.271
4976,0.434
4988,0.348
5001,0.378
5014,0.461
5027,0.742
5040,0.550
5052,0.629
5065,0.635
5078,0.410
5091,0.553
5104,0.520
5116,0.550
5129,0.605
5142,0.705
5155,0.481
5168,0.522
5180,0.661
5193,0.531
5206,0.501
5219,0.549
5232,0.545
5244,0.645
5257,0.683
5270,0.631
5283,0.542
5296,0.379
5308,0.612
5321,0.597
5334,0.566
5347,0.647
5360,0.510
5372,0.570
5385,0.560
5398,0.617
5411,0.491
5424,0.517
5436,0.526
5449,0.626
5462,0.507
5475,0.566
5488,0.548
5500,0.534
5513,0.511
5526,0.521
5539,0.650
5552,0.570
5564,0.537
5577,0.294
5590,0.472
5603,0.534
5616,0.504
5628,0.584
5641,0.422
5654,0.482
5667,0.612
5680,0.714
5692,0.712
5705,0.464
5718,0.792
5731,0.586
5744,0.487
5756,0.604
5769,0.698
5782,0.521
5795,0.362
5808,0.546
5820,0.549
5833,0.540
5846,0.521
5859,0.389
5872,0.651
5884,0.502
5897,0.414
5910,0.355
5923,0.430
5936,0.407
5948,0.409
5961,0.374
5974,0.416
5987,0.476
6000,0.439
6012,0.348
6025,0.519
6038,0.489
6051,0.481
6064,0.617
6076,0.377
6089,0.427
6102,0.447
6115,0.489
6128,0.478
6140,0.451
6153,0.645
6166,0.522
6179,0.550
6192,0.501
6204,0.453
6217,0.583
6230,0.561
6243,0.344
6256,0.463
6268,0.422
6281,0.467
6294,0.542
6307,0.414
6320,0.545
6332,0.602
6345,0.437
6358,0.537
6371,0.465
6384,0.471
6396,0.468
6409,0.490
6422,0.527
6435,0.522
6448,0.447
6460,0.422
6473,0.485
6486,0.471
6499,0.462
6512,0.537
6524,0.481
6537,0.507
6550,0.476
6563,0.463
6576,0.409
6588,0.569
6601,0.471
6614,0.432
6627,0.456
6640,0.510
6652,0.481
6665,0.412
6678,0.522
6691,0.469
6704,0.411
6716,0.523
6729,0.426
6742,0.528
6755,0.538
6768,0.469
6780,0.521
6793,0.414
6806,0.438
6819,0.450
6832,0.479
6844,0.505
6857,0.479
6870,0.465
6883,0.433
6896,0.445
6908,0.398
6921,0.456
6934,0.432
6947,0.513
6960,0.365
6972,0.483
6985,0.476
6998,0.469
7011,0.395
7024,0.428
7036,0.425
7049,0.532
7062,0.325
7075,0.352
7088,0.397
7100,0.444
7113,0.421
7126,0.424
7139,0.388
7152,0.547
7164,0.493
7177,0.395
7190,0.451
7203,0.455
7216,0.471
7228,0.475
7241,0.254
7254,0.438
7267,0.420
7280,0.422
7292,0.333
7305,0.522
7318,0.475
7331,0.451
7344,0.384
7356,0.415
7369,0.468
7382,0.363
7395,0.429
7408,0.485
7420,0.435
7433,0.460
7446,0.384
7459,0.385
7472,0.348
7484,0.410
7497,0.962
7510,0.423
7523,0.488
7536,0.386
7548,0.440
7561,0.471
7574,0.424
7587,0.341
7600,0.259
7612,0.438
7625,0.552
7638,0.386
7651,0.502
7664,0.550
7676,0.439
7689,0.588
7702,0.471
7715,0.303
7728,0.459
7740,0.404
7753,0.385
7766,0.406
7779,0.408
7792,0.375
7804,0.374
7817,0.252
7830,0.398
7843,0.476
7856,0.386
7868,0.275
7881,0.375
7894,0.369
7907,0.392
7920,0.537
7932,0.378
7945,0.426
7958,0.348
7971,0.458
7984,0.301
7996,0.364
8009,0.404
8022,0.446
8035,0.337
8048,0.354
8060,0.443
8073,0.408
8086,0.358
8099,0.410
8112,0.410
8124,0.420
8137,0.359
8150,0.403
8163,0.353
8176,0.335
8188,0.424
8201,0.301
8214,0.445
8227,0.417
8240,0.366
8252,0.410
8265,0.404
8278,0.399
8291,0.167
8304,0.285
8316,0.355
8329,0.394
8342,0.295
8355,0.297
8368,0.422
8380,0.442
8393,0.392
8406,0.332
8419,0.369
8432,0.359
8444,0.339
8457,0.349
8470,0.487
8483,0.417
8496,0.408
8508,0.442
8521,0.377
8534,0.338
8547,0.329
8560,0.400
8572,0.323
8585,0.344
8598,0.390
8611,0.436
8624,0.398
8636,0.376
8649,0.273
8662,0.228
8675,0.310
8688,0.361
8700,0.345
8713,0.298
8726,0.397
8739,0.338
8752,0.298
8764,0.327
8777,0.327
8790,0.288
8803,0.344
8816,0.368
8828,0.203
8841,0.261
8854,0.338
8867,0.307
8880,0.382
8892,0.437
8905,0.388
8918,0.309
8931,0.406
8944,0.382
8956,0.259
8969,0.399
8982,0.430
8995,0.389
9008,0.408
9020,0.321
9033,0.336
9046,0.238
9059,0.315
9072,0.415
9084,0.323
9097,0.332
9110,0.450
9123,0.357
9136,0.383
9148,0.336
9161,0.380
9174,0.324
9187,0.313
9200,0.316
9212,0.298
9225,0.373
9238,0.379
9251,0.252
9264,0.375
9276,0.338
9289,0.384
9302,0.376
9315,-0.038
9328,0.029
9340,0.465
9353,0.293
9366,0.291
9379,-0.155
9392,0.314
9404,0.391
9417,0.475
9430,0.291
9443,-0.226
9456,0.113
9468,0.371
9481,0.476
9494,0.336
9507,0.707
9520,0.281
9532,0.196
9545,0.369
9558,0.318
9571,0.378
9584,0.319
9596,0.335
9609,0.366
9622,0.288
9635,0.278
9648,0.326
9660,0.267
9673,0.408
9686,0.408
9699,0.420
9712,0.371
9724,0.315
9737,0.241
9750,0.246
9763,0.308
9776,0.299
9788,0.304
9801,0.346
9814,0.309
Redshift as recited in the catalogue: 0.142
